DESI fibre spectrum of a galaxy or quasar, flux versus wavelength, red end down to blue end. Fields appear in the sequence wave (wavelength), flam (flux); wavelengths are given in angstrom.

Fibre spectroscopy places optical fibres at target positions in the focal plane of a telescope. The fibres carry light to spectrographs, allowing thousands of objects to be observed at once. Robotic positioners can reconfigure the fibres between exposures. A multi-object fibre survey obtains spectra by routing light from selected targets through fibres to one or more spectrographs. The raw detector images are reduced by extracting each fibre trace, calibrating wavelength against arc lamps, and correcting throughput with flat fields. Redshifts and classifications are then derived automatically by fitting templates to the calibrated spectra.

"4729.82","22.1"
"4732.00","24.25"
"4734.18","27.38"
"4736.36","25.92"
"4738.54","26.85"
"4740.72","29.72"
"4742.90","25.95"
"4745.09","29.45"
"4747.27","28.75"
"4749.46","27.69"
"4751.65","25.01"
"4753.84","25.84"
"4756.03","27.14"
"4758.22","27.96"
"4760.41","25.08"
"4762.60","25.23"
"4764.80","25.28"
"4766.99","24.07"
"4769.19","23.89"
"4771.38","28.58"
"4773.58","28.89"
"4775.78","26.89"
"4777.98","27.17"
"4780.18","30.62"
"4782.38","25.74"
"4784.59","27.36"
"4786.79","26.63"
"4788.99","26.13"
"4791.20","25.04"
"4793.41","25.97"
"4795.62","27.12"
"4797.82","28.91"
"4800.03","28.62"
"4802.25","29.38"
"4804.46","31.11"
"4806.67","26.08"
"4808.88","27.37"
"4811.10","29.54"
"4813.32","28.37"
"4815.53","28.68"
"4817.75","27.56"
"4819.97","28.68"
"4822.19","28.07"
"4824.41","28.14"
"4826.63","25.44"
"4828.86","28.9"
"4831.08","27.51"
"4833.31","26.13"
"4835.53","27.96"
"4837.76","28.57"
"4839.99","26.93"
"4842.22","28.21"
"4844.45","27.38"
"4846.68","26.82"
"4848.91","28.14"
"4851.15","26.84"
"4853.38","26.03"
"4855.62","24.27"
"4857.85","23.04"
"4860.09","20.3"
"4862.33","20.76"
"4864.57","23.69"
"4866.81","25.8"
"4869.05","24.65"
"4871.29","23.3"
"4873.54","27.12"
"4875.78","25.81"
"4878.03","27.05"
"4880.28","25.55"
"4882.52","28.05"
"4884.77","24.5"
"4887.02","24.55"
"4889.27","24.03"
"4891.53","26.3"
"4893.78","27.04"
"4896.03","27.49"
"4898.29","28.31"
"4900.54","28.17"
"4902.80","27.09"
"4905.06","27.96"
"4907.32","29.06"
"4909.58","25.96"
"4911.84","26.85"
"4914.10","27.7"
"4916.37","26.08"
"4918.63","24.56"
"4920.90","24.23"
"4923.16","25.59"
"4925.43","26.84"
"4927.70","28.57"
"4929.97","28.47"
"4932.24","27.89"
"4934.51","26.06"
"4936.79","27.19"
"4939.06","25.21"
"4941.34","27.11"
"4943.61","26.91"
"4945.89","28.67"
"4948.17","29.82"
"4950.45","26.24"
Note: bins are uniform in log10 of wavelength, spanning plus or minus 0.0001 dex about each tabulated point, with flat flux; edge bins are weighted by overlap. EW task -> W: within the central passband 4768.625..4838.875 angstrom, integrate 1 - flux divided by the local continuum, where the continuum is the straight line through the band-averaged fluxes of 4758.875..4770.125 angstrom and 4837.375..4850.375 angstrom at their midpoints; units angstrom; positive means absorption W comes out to -4.0 angstrom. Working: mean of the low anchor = 24.8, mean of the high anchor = 27.6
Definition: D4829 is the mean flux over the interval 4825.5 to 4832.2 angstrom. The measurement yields 27.3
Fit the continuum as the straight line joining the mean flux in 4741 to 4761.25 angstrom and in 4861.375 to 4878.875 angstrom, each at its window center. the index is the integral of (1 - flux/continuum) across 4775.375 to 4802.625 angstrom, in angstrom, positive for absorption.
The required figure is -1.0 angstrom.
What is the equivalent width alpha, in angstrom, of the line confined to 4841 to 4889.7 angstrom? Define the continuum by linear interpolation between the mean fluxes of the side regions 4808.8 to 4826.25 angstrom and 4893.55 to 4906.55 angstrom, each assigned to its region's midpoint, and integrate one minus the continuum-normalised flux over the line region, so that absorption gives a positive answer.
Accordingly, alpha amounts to 4.7 angstrom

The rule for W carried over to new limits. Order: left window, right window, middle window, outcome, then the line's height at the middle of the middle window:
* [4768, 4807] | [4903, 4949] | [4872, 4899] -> 0.9 angstrom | 27.1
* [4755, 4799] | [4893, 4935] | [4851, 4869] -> 2.1 angstrom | 26.9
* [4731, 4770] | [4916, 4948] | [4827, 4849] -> -0.8 angstrom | 26.6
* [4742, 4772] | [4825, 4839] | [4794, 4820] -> -1.3 angstrom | 27.1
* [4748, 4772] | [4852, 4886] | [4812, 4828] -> -1.7 angstrom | 25.3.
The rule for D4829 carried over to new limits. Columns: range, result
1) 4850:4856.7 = 25.7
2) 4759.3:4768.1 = 24.9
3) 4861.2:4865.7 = 22.2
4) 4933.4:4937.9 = 26.6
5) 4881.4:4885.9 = 26.3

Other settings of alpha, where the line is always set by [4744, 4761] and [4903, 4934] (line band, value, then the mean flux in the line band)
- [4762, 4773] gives 0.63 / 25.6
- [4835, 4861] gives 0.77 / 26.2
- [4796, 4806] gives -0.77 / 29.2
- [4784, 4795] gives 0.37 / 26.2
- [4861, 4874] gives 1.43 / 24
